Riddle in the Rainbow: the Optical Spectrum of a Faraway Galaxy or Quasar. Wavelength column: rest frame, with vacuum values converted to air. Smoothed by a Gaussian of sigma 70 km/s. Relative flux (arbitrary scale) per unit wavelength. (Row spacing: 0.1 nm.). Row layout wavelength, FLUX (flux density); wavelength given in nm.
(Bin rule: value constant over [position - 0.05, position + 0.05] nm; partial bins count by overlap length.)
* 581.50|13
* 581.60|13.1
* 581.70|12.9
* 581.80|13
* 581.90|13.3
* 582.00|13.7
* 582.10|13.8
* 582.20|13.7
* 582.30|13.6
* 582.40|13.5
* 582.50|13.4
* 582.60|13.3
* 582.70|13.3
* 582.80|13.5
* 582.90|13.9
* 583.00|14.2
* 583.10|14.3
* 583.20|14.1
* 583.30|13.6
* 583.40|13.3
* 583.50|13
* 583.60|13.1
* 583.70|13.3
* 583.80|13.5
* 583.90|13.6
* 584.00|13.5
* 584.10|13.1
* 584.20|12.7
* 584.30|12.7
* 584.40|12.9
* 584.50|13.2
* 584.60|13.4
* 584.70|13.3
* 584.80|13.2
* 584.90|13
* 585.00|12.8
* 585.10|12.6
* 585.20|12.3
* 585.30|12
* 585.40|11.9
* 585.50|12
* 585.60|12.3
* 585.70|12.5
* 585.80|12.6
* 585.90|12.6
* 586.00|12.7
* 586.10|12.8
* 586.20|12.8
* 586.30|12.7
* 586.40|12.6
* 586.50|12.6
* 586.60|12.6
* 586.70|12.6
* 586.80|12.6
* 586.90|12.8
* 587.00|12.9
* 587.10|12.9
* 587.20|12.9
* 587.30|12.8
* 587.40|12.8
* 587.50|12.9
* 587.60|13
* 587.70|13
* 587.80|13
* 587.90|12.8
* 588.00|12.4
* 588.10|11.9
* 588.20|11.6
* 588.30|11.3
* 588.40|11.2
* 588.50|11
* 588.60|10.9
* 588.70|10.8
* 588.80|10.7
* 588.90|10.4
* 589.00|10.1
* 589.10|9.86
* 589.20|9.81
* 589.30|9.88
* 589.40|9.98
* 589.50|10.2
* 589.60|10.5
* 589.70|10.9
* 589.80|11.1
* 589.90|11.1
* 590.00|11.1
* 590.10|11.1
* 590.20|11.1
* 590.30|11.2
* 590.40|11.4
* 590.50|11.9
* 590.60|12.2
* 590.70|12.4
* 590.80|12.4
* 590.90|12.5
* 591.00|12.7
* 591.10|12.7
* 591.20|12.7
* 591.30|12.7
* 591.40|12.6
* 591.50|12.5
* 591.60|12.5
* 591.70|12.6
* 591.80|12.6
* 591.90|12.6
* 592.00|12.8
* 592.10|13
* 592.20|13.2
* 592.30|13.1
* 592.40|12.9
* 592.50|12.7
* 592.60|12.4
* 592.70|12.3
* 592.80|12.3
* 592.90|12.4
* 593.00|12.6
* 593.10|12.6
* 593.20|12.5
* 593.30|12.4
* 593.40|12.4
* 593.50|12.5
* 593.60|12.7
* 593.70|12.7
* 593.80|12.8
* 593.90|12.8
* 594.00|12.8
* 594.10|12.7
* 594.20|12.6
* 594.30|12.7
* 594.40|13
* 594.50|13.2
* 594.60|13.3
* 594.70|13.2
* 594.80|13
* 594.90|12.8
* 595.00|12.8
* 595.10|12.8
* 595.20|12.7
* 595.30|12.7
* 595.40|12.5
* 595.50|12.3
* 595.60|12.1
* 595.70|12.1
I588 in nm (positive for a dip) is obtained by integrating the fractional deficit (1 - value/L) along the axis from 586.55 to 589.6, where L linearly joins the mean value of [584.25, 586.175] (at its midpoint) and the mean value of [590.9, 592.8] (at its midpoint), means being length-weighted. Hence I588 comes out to 0.235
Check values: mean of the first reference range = 12.7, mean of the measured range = 11.7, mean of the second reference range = 12.7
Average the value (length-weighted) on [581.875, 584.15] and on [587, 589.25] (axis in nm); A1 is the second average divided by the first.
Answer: 0.9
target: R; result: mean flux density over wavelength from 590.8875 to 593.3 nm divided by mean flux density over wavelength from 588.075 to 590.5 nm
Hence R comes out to 1.17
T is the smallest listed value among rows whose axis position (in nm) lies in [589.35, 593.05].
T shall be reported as 9.98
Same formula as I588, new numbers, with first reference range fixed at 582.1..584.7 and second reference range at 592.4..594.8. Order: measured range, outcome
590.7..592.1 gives 0.03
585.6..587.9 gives 0.08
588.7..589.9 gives 0.24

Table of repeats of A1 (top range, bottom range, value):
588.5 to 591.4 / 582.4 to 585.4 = 0.85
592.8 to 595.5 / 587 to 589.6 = 1.10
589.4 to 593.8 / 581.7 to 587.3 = 0.93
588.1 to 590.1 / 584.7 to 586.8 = 0.85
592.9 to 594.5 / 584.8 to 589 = 1.03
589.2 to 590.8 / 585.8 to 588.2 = 0.87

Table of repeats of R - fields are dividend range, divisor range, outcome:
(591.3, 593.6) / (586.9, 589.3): 1.07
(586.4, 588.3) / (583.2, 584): 0.94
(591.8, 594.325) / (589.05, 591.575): 1.10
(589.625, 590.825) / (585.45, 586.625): 0.91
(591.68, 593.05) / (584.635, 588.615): 1.01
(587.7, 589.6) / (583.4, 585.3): 0.85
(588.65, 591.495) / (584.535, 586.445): 0.89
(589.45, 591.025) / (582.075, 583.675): 0.84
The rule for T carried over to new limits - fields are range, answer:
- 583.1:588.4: 11.2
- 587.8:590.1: 9.81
